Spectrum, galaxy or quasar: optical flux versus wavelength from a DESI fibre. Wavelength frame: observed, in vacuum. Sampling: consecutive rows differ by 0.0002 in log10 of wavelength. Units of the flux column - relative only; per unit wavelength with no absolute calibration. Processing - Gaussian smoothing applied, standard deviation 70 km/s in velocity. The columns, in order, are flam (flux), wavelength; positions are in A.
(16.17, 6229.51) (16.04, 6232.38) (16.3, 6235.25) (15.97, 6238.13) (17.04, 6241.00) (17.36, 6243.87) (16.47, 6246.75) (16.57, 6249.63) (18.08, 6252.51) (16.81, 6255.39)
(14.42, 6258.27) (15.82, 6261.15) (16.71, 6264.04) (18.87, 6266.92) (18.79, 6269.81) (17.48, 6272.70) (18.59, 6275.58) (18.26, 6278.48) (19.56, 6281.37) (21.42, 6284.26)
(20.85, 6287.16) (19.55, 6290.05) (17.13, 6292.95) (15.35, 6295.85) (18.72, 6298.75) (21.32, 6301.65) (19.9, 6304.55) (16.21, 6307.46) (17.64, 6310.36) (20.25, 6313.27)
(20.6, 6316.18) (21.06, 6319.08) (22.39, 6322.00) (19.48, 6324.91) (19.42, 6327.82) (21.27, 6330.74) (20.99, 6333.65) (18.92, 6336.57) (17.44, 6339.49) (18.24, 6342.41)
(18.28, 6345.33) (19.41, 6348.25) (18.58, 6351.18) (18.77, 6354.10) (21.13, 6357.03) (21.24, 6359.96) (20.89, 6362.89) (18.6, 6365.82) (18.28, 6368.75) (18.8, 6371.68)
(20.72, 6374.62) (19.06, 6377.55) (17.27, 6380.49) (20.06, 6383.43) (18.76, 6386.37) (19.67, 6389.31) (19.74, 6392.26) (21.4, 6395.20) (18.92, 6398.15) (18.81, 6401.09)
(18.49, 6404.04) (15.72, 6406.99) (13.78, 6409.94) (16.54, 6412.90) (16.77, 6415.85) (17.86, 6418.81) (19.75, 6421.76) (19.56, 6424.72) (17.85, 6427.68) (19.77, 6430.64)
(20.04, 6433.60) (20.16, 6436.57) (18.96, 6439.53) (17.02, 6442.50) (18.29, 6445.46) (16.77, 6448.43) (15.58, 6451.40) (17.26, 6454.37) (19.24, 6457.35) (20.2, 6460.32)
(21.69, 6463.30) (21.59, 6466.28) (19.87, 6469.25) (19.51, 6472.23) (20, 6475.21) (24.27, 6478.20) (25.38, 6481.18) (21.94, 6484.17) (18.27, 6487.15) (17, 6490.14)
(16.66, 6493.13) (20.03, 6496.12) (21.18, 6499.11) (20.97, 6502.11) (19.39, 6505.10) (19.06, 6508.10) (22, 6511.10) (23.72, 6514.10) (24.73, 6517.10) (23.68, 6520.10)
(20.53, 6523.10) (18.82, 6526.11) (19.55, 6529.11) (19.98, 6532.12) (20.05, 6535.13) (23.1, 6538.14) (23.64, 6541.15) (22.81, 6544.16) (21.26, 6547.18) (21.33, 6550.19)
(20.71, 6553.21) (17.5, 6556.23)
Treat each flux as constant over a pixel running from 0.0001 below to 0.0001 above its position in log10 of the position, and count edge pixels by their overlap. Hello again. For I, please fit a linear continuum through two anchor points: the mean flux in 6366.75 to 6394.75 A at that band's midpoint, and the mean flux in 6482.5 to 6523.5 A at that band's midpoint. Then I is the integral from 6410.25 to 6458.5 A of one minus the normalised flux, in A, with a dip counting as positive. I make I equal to 4.3 A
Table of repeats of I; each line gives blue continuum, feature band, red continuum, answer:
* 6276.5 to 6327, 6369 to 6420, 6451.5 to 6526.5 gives 4.1 A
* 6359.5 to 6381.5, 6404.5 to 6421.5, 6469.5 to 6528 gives 2.8 A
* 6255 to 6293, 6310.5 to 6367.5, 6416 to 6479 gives -3.6 A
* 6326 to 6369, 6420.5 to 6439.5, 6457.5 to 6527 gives 0.7 A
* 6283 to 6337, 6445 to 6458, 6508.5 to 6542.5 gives 2.3 A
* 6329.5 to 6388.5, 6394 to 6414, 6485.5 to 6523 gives 2.1 A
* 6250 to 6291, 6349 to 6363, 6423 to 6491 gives -0.9 A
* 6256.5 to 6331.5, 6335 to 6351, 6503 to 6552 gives 0.8 A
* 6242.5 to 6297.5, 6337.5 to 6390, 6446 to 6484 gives -0.7 A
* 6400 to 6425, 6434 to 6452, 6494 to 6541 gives 0.4 A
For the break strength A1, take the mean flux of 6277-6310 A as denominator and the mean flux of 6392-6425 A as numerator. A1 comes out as 1.0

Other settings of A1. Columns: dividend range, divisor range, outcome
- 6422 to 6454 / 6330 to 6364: 0.94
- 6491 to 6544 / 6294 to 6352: 1.09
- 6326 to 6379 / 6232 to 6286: 1.12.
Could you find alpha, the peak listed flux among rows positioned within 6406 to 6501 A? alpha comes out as 25.38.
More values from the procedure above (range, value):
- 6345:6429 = 21.4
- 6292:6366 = 22.39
